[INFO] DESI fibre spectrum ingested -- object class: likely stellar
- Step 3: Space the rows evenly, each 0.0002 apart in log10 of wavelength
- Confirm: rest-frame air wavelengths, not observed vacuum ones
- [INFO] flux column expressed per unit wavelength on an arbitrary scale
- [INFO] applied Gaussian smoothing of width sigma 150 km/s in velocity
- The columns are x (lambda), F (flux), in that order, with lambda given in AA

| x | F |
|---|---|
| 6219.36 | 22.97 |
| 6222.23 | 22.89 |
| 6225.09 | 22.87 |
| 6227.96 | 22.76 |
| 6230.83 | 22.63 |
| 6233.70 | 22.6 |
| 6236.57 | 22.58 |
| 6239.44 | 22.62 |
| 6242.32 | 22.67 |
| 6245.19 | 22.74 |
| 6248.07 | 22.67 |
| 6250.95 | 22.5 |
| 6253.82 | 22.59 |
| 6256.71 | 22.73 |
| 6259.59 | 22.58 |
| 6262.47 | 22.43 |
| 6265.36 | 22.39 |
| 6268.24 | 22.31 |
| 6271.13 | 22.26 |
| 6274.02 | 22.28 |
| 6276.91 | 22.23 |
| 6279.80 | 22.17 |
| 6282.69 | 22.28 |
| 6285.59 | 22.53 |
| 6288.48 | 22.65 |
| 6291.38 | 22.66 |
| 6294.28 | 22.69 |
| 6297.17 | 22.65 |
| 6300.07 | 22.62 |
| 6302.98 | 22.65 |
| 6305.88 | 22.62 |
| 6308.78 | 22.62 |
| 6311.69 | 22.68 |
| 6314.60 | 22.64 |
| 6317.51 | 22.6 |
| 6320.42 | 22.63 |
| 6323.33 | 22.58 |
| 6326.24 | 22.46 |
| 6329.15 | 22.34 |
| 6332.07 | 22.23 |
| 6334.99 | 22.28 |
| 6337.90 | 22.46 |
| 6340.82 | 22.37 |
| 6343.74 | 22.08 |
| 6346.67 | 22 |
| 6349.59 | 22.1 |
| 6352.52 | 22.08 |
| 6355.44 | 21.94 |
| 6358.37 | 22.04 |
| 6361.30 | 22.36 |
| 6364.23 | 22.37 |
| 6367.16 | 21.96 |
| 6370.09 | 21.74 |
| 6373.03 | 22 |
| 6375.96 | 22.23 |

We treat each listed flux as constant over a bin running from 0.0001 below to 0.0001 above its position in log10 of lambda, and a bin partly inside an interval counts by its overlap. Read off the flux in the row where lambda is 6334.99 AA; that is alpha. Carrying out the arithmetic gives 22.28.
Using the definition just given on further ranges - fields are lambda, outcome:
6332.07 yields 22.23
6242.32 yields 22.67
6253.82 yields 22.59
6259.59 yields 22.58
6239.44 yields 22.62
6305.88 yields 22.62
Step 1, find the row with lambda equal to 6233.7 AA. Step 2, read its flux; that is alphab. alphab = 22.6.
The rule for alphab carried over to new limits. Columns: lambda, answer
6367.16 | 21.96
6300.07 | 22.62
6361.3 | 22.36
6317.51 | 22.6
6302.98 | 22.65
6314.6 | 22.64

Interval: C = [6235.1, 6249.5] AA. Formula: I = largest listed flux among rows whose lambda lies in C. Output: 22.74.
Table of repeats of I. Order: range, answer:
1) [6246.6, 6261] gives 22.73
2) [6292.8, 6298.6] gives 22.69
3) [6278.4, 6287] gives 22.53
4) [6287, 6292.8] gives 22.66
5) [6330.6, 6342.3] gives 22.46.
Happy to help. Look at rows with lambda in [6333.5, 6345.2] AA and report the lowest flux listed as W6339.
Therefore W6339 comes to 22.08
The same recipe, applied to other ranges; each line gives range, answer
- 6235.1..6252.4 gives 22.5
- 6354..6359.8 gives 21.94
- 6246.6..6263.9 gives 22.43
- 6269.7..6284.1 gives 22.17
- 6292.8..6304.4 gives 22.62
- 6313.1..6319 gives 22.6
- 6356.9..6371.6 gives 21.74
